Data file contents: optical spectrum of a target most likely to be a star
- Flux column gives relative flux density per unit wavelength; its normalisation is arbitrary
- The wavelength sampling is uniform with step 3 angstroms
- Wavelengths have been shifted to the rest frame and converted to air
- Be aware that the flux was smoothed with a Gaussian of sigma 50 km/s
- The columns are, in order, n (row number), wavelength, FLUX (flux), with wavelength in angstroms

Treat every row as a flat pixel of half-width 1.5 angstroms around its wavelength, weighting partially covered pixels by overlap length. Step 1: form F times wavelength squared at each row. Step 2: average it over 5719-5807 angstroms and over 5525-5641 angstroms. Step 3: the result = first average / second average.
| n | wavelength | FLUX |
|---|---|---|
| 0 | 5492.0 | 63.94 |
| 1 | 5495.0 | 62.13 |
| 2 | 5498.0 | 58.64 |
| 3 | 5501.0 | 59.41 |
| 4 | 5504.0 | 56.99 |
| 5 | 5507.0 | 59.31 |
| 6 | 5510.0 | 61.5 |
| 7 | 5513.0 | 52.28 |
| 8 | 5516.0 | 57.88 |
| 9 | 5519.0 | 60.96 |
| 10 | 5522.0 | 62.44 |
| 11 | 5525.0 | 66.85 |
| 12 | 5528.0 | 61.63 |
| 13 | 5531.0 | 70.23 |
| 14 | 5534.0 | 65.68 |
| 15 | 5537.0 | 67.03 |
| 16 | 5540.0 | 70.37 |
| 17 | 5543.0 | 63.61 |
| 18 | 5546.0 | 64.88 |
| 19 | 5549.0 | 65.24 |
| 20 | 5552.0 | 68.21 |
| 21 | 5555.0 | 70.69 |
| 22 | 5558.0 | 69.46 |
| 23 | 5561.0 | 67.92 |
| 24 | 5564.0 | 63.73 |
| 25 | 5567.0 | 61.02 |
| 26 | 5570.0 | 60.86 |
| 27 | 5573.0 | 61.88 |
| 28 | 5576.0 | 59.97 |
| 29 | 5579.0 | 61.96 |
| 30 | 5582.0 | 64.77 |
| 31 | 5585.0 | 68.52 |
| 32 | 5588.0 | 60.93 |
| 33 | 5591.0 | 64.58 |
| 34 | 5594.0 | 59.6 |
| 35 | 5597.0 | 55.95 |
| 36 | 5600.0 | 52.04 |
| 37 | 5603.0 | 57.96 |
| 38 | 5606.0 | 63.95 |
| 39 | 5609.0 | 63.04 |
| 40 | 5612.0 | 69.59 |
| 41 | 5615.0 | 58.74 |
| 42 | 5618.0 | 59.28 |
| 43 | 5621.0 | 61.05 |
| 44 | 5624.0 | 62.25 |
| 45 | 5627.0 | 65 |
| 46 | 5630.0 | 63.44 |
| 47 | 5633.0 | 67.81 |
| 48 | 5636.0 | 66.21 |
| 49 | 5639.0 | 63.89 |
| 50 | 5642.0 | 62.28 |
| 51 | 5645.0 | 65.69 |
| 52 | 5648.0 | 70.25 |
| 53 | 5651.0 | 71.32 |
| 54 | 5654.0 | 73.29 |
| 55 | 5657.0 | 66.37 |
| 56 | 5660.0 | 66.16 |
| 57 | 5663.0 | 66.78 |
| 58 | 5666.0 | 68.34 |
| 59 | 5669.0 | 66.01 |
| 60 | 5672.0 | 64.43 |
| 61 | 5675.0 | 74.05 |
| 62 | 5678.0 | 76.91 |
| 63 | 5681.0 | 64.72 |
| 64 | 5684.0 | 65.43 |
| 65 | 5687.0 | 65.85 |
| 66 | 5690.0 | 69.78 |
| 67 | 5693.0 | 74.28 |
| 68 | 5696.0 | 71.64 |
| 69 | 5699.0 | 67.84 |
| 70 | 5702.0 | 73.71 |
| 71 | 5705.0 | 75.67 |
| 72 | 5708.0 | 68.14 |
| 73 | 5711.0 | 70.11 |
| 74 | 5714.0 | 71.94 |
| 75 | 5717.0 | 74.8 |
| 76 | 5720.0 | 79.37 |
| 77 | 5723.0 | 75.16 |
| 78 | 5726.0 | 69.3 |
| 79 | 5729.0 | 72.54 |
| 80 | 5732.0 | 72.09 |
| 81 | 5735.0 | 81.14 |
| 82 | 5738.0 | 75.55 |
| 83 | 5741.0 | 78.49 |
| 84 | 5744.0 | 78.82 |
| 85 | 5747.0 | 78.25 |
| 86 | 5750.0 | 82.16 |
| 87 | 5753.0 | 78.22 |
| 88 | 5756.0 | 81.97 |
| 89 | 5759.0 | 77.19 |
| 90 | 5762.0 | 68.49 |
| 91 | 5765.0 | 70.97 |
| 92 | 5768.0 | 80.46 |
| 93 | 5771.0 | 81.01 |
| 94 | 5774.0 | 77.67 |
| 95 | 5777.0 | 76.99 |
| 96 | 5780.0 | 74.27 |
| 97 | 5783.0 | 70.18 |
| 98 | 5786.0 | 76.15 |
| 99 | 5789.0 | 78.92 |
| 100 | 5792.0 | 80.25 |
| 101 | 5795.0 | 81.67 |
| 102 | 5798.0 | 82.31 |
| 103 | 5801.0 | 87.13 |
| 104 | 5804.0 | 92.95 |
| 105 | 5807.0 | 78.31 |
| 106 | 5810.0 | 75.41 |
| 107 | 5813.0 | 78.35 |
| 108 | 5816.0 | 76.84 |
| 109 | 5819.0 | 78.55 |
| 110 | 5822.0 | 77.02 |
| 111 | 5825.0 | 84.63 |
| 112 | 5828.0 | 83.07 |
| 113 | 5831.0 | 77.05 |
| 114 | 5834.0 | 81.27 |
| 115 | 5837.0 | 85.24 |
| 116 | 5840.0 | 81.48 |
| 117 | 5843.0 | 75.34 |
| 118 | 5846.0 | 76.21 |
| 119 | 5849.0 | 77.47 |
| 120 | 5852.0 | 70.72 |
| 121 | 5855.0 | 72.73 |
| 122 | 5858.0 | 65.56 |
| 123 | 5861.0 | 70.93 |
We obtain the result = 1.3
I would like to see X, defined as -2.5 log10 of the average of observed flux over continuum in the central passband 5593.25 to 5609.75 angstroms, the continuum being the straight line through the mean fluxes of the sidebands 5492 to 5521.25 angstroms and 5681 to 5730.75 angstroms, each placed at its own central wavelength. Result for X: 0.11 mag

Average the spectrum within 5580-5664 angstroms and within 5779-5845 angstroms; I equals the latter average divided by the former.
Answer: 1.25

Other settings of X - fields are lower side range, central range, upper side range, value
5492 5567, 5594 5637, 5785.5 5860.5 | 0.11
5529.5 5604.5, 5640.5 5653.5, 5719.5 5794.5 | 0.02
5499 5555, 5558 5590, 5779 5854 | 0.04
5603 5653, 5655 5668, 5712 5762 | 0.02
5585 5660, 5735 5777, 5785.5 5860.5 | -0.06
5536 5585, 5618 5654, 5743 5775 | 0.07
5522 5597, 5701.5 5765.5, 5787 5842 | 0.01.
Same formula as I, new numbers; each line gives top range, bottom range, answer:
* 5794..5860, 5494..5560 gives 1.24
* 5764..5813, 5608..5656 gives 1.21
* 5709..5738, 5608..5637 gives 1.16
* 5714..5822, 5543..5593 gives 1.20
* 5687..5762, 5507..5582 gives 1.17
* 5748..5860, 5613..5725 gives 1.14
